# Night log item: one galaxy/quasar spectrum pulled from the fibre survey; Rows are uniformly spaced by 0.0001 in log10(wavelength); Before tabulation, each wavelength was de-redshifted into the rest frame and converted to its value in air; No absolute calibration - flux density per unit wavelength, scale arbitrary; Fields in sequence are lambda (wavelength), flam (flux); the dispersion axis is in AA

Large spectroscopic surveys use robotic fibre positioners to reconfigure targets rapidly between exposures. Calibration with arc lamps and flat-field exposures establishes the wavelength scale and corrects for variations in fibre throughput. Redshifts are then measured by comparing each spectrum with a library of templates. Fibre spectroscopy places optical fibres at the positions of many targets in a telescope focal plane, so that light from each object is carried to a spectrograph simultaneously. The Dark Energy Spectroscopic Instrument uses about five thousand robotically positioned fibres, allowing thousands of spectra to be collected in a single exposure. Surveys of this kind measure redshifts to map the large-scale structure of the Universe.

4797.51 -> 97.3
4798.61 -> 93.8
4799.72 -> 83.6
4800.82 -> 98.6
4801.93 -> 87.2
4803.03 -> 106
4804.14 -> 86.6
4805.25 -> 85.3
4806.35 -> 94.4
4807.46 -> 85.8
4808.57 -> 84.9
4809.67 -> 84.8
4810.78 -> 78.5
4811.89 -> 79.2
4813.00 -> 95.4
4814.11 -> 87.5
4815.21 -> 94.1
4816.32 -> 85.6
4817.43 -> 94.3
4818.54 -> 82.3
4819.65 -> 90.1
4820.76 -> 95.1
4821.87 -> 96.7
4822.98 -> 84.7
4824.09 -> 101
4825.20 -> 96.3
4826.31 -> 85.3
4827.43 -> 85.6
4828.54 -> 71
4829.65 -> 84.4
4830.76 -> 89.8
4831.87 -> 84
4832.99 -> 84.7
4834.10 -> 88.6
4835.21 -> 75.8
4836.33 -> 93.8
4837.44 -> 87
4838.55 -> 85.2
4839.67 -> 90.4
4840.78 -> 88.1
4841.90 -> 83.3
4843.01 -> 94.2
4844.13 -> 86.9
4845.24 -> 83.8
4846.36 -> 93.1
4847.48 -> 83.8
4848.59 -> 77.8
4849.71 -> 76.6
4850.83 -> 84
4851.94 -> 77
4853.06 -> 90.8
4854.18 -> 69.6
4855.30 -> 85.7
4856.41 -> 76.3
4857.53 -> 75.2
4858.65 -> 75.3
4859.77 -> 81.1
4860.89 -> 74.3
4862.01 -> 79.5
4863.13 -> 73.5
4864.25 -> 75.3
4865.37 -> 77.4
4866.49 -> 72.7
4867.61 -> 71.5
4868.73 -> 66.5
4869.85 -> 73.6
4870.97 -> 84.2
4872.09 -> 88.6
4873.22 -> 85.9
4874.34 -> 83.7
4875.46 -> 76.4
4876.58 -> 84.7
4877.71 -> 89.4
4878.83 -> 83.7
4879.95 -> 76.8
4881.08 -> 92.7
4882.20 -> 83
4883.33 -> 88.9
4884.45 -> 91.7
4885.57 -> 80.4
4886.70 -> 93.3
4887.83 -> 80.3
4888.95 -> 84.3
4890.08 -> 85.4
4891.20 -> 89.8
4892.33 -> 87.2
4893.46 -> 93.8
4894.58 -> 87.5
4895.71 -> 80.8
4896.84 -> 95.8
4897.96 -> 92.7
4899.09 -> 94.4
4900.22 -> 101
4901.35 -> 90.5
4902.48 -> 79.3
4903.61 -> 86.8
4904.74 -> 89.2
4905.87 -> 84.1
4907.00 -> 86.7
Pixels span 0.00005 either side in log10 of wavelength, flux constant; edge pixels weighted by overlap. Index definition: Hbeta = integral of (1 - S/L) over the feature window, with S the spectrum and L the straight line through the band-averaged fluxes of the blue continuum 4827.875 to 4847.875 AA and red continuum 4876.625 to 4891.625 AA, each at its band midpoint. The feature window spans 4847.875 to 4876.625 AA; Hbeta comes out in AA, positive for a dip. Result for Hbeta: 2.6 AA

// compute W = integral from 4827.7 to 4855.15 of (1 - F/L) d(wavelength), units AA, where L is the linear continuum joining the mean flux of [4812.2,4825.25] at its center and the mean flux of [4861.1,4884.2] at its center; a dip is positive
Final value 0.8 AA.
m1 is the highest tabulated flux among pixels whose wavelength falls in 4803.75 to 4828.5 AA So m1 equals 101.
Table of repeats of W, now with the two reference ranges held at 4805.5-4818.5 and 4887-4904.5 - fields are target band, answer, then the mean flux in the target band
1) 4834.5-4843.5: 0.1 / 87.2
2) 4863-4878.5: 1.6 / 79.1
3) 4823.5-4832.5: 0.1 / 87.1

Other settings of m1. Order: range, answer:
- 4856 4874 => 88.6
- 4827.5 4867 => 94.2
